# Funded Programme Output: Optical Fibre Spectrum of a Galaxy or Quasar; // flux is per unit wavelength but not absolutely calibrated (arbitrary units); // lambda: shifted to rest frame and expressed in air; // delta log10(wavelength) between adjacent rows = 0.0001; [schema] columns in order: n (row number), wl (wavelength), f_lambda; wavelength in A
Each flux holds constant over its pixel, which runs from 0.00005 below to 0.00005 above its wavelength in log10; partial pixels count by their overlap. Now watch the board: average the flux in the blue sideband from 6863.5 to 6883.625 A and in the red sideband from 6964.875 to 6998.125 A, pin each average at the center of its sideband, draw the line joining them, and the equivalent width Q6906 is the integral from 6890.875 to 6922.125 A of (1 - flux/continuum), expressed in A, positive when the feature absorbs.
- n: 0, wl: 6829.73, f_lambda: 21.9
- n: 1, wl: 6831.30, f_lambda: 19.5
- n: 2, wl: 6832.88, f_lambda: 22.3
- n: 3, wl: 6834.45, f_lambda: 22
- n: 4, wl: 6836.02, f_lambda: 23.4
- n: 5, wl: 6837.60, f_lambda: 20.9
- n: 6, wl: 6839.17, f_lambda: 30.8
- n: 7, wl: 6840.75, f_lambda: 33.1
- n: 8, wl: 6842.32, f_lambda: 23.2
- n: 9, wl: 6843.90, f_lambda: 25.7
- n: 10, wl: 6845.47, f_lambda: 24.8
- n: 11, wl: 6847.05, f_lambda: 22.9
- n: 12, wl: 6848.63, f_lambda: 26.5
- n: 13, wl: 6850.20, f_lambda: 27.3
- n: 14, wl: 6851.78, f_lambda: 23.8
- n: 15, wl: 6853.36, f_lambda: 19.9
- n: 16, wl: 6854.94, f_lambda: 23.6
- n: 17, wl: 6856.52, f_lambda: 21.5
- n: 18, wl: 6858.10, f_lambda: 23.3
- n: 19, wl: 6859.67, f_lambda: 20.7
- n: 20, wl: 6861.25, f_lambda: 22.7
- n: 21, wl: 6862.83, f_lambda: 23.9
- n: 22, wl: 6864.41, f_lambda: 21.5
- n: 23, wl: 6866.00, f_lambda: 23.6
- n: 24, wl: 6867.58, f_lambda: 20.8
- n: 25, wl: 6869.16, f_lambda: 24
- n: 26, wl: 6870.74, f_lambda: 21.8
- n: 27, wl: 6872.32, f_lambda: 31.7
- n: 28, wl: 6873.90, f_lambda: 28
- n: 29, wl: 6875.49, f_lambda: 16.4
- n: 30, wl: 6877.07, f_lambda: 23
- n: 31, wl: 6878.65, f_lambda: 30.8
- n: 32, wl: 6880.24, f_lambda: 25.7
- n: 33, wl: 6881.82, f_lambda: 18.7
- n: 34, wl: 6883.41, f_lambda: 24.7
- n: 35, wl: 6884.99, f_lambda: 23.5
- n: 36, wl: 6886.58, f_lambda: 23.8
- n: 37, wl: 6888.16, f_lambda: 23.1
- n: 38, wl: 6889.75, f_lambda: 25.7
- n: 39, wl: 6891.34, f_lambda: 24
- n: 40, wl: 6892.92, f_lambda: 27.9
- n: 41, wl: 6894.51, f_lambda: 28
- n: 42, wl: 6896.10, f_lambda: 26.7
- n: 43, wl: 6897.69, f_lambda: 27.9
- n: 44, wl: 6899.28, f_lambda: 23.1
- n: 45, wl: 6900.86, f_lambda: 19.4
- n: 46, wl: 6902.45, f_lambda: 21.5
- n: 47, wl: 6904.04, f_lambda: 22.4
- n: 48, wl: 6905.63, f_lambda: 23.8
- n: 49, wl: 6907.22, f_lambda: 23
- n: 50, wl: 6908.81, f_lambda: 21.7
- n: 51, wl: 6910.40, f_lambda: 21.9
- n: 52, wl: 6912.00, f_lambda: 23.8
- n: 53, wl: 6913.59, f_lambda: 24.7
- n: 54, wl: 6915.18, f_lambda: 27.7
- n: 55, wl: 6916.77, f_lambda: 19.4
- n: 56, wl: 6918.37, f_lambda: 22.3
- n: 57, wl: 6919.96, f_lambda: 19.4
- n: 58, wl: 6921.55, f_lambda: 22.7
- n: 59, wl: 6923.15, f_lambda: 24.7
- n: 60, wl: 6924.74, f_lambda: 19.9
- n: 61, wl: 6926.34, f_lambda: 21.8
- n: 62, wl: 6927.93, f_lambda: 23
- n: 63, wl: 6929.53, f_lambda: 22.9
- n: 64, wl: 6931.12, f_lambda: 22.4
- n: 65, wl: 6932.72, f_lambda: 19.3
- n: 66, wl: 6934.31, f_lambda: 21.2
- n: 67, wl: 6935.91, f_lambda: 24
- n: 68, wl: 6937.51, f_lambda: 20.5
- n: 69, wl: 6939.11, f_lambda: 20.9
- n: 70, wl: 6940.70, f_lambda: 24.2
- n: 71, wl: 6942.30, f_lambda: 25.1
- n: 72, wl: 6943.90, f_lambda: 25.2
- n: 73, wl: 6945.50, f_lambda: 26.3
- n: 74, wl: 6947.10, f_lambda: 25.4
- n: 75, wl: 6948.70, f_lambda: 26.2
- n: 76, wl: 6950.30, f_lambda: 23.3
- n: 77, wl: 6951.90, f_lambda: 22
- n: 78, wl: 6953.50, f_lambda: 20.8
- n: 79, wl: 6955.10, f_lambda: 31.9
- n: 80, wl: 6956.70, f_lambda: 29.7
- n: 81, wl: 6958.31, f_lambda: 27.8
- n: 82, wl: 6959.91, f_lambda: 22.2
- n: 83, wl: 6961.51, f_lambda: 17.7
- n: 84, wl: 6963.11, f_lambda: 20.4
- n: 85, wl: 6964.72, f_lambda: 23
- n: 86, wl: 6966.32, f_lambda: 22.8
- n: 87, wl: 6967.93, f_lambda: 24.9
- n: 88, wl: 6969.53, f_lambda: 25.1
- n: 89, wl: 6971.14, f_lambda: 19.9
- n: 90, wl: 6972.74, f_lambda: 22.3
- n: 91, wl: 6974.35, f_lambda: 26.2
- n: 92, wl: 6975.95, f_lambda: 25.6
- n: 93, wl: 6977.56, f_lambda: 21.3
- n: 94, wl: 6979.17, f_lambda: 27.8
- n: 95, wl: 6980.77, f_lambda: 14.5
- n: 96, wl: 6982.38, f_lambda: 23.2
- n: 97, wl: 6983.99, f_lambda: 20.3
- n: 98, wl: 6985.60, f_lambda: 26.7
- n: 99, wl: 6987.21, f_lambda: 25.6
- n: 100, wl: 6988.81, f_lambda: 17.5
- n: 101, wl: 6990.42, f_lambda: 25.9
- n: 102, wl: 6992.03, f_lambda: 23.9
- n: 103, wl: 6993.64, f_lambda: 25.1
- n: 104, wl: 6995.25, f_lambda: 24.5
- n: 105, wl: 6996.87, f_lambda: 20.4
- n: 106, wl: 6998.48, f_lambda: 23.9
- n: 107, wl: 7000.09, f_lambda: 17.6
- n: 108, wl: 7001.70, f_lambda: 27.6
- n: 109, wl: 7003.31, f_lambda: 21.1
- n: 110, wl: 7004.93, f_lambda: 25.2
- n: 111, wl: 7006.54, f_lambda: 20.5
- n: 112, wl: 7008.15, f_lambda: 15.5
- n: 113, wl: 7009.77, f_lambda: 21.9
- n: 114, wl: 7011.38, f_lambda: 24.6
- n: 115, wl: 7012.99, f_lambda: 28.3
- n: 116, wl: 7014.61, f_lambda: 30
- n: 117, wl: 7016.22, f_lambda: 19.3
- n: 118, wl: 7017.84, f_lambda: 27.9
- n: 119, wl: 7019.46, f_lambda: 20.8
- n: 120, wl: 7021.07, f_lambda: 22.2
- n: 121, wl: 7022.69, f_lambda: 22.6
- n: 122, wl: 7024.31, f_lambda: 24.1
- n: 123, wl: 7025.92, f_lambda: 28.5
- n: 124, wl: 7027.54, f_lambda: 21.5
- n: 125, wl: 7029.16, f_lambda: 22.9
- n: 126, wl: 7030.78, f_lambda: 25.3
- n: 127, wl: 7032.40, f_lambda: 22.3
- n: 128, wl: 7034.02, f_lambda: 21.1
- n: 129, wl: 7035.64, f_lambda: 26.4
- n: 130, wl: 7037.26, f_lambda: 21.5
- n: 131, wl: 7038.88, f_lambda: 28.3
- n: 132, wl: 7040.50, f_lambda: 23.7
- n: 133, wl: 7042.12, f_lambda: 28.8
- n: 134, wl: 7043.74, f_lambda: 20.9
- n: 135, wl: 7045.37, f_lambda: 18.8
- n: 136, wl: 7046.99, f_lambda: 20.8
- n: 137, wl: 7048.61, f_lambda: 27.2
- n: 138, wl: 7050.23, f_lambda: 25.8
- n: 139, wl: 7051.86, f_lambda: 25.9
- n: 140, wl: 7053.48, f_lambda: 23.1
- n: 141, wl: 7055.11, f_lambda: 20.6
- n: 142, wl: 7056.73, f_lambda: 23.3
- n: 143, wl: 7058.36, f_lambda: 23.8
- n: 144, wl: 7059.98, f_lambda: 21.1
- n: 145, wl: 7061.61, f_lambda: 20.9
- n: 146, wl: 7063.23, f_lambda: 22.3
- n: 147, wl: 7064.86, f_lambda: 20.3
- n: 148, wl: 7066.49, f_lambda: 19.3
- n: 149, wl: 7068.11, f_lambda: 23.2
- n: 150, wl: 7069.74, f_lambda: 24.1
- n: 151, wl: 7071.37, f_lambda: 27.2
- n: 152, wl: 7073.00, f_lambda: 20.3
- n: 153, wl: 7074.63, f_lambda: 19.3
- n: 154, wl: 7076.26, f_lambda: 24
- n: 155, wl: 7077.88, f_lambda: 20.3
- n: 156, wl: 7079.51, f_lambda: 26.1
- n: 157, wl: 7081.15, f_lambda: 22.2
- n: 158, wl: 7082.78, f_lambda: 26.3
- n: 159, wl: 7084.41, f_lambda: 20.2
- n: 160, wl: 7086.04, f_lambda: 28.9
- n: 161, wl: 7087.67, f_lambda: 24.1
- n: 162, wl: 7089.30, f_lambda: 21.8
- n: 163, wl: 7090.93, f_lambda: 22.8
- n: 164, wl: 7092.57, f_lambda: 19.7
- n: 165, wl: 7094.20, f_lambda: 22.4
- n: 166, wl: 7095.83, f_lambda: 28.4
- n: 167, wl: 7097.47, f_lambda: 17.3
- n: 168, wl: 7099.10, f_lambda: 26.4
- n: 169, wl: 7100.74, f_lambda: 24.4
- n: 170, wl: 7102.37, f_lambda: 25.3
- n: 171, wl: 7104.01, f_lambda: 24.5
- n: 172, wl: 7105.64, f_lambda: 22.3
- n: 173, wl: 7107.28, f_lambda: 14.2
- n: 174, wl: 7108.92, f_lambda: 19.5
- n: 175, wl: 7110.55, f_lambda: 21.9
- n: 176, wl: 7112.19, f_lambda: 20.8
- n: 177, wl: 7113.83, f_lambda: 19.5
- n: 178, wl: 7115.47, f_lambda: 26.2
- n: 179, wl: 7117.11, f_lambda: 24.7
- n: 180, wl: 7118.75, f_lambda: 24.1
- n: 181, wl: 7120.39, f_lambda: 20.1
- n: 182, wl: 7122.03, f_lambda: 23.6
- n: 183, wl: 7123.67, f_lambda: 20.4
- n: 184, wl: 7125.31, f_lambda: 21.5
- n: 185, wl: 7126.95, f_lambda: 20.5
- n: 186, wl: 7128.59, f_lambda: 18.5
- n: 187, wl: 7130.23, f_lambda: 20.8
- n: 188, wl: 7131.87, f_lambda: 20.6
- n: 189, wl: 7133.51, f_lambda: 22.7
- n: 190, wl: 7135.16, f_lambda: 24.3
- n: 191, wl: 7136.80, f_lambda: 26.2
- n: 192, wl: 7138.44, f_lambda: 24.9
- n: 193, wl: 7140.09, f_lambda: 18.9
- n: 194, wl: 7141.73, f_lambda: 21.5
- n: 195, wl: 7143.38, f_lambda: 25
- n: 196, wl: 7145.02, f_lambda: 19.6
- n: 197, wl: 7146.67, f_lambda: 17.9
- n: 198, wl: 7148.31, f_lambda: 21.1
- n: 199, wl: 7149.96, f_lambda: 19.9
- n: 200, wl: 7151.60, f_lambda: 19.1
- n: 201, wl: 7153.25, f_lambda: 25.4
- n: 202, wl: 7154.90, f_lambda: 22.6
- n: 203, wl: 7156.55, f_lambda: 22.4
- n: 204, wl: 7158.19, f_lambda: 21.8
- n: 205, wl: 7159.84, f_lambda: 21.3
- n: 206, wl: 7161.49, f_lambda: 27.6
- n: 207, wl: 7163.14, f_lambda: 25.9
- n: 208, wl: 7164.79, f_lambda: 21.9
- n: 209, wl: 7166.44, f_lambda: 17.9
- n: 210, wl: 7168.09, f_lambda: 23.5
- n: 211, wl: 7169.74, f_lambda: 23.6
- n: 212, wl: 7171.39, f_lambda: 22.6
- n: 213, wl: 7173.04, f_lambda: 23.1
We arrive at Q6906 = 0.13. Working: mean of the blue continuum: 23.9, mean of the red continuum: 23.2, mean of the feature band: 23.6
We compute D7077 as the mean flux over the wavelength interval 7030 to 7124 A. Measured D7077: 22.9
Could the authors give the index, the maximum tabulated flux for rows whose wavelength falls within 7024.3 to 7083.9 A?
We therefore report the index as 28.8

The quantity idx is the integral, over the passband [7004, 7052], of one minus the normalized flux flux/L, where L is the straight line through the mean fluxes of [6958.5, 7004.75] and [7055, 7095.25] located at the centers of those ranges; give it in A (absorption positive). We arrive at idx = -2.0 A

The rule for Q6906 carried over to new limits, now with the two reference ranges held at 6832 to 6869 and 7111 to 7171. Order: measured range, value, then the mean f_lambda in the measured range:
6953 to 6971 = -0.7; 24.1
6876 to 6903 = -1.0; 24.5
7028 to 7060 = -1.3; 23.6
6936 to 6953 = -0.4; 23.9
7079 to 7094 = -0.7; 23.5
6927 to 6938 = 0.7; 21.9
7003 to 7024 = -0.3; 23.1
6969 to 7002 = 0.0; 23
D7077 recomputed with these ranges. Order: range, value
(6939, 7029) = 23.6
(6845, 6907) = 23.9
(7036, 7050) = 23.9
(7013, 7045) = 24.1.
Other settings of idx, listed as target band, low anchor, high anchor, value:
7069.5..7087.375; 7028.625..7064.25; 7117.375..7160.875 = -0.6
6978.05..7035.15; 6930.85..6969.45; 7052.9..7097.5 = 0.2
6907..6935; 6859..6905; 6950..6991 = 1.7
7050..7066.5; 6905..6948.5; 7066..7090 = 0.5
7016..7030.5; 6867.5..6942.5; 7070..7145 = -0.4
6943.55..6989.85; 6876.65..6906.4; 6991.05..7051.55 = 0.6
